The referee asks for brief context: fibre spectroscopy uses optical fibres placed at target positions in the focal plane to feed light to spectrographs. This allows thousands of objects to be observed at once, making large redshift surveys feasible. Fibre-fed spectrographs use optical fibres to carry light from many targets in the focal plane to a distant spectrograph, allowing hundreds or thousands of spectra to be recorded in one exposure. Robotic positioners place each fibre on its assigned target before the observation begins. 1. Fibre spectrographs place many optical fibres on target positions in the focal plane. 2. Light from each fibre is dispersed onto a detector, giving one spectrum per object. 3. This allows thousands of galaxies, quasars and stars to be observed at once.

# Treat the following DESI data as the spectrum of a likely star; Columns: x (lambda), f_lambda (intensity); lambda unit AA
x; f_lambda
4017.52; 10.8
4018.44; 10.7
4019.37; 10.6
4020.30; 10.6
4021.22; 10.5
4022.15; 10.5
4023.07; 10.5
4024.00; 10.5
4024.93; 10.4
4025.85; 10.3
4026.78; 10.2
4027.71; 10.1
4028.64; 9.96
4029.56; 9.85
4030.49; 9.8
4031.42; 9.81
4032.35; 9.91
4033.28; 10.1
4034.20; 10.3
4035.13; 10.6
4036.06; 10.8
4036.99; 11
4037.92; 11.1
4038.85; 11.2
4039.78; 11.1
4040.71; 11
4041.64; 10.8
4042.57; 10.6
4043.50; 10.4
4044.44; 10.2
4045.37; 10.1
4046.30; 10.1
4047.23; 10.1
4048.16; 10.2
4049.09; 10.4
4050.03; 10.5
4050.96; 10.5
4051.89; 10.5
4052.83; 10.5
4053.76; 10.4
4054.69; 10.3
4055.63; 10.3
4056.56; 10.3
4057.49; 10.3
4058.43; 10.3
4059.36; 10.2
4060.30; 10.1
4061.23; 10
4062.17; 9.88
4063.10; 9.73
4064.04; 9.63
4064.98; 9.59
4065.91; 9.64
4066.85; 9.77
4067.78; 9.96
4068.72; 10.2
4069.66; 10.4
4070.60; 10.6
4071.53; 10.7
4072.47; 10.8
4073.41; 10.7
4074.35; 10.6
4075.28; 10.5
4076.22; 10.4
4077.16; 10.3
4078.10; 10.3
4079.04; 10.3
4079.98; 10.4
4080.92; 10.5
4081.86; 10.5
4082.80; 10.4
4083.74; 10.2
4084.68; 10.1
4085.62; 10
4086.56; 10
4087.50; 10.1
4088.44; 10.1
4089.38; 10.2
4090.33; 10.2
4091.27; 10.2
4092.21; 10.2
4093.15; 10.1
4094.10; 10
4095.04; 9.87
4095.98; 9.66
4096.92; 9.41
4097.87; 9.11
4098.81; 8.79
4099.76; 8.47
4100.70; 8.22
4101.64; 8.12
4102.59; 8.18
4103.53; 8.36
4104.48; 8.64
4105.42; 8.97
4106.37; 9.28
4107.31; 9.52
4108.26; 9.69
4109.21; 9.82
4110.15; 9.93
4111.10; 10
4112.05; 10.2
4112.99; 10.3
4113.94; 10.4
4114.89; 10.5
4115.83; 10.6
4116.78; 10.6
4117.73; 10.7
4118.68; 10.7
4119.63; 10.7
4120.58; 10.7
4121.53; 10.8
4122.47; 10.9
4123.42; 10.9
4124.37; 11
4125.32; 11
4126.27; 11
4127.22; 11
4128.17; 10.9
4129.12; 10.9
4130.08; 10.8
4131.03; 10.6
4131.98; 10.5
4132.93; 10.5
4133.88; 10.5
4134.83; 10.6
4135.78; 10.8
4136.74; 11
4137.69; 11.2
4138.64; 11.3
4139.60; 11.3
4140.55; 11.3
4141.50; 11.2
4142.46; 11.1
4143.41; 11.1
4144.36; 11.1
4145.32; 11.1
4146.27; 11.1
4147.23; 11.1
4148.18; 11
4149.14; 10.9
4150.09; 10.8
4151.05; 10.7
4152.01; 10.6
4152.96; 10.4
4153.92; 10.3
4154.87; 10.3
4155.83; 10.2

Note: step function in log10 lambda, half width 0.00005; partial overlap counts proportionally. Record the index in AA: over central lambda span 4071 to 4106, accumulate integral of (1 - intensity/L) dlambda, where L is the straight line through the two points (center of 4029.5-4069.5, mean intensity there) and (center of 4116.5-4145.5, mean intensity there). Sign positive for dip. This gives 2.5 AA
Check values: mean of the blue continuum 10.3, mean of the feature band 9.83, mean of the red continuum 10.9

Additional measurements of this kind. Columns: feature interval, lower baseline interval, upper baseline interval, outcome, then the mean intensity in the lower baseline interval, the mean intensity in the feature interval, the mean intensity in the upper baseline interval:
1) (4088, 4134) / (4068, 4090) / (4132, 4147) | 2.9 AA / 10.4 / 10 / 11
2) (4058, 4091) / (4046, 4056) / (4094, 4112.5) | -1.3 AA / 10.3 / 10.2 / 9.2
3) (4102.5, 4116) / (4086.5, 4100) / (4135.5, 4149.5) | 0.7 AA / 9.77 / 9.65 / 11.1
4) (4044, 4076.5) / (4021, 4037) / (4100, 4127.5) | -0.2 AA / 10.3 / 10.2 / 10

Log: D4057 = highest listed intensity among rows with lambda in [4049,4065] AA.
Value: 10.5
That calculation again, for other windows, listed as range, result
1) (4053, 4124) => 10.9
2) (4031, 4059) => 11.2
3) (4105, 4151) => 11.3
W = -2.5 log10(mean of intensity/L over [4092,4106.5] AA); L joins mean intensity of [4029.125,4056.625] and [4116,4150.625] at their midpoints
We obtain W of 0.18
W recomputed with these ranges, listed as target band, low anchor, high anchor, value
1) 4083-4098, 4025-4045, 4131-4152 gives 0.074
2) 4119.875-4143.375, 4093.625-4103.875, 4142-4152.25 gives -0.061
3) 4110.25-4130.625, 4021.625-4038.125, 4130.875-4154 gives 0.011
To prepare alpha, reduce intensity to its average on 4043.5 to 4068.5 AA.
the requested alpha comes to 10.1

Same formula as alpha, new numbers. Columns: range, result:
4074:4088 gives 10.3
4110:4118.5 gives 10.4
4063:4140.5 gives 10.2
